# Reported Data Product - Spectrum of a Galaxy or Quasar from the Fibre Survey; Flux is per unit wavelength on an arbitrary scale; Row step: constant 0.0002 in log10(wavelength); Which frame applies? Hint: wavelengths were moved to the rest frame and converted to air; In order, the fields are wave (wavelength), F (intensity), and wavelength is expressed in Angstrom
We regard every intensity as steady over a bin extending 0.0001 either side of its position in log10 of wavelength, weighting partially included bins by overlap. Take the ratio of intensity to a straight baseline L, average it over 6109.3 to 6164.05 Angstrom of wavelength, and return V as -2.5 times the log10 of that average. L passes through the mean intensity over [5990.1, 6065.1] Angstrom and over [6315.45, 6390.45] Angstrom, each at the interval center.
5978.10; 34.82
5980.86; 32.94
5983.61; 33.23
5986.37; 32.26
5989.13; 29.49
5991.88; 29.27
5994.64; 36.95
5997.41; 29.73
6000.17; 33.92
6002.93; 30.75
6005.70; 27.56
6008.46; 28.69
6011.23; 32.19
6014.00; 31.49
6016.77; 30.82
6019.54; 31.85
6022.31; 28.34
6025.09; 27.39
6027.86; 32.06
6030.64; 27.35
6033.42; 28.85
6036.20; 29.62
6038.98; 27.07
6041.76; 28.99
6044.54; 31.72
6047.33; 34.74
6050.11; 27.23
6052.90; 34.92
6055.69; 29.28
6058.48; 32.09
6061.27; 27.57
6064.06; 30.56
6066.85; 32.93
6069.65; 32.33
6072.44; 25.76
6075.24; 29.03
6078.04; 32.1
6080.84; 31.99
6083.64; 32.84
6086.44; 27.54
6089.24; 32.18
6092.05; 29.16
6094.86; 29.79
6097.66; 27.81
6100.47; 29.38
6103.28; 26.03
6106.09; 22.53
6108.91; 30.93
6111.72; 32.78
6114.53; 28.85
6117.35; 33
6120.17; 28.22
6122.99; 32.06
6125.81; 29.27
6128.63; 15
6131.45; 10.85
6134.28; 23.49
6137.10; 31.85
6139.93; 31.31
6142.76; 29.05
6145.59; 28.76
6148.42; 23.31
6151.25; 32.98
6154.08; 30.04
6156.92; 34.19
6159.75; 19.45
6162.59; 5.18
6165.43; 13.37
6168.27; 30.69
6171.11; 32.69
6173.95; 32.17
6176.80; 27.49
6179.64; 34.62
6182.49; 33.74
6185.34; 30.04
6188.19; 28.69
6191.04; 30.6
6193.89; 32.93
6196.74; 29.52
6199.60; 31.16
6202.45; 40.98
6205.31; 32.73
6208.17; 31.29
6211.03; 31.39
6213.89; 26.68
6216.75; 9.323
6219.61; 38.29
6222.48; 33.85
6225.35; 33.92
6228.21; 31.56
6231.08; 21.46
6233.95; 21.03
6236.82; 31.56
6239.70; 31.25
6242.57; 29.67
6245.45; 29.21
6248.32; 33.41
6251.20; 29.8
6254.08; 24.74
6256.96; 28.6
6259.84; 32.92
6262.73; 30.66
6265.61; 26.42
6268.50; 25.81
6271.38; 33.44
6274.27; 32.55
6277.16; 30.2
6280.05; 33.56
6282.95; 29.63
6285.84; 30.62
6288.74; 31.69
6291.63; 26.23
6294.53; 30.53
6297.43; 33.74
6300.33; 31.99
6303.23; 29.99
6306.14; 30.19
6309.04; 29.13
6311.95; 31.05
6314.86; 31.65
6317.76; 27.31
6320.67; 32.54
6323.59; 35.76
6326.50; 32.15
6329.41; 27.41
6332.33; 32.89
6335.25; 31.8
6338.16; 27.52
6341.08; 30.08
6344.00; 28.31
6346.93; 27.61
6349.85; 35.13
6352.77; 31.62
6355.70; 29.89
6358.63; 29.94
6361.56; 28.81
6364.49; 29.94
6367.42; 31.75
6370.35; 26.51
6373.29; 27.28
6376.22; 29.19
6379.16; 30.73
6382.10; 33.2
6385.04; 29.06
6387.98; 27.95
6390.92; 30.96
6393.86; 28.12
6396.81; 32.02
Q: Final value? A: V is 0.15 mag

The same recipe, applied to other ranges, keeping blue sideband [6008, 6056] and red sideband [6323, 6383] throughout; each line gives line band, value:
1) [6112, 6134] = 0.18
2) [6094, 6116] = 0.06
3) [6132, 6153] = 0.08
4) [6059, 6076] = 0.01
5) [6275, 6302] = -0.03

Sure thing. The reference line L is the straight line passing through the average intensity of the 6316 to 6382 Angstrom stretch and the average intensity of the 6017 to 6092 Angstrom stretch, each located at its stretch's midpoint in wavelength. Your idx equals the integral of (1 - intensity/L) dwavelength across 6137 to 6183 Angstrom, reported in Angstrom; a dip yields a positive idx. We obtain 4.2 Angstrom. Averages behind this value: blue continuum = 30.2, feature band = 27.5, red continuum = 30.3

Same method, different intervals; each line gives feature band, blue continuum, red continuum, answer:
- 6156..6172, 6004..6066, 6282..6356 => 4.4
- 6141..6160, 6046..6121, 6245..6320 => 0.8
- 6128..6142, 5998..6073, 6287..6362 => 3.3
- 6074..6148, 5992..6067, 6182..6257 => 4.9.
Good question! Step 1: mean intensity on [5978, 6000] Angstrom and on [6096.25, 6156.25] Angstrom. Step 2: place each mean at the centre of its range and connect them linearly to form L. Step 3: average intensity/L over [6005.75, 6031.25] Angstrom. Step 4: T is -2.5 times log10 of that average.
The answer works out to 0.046 mag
